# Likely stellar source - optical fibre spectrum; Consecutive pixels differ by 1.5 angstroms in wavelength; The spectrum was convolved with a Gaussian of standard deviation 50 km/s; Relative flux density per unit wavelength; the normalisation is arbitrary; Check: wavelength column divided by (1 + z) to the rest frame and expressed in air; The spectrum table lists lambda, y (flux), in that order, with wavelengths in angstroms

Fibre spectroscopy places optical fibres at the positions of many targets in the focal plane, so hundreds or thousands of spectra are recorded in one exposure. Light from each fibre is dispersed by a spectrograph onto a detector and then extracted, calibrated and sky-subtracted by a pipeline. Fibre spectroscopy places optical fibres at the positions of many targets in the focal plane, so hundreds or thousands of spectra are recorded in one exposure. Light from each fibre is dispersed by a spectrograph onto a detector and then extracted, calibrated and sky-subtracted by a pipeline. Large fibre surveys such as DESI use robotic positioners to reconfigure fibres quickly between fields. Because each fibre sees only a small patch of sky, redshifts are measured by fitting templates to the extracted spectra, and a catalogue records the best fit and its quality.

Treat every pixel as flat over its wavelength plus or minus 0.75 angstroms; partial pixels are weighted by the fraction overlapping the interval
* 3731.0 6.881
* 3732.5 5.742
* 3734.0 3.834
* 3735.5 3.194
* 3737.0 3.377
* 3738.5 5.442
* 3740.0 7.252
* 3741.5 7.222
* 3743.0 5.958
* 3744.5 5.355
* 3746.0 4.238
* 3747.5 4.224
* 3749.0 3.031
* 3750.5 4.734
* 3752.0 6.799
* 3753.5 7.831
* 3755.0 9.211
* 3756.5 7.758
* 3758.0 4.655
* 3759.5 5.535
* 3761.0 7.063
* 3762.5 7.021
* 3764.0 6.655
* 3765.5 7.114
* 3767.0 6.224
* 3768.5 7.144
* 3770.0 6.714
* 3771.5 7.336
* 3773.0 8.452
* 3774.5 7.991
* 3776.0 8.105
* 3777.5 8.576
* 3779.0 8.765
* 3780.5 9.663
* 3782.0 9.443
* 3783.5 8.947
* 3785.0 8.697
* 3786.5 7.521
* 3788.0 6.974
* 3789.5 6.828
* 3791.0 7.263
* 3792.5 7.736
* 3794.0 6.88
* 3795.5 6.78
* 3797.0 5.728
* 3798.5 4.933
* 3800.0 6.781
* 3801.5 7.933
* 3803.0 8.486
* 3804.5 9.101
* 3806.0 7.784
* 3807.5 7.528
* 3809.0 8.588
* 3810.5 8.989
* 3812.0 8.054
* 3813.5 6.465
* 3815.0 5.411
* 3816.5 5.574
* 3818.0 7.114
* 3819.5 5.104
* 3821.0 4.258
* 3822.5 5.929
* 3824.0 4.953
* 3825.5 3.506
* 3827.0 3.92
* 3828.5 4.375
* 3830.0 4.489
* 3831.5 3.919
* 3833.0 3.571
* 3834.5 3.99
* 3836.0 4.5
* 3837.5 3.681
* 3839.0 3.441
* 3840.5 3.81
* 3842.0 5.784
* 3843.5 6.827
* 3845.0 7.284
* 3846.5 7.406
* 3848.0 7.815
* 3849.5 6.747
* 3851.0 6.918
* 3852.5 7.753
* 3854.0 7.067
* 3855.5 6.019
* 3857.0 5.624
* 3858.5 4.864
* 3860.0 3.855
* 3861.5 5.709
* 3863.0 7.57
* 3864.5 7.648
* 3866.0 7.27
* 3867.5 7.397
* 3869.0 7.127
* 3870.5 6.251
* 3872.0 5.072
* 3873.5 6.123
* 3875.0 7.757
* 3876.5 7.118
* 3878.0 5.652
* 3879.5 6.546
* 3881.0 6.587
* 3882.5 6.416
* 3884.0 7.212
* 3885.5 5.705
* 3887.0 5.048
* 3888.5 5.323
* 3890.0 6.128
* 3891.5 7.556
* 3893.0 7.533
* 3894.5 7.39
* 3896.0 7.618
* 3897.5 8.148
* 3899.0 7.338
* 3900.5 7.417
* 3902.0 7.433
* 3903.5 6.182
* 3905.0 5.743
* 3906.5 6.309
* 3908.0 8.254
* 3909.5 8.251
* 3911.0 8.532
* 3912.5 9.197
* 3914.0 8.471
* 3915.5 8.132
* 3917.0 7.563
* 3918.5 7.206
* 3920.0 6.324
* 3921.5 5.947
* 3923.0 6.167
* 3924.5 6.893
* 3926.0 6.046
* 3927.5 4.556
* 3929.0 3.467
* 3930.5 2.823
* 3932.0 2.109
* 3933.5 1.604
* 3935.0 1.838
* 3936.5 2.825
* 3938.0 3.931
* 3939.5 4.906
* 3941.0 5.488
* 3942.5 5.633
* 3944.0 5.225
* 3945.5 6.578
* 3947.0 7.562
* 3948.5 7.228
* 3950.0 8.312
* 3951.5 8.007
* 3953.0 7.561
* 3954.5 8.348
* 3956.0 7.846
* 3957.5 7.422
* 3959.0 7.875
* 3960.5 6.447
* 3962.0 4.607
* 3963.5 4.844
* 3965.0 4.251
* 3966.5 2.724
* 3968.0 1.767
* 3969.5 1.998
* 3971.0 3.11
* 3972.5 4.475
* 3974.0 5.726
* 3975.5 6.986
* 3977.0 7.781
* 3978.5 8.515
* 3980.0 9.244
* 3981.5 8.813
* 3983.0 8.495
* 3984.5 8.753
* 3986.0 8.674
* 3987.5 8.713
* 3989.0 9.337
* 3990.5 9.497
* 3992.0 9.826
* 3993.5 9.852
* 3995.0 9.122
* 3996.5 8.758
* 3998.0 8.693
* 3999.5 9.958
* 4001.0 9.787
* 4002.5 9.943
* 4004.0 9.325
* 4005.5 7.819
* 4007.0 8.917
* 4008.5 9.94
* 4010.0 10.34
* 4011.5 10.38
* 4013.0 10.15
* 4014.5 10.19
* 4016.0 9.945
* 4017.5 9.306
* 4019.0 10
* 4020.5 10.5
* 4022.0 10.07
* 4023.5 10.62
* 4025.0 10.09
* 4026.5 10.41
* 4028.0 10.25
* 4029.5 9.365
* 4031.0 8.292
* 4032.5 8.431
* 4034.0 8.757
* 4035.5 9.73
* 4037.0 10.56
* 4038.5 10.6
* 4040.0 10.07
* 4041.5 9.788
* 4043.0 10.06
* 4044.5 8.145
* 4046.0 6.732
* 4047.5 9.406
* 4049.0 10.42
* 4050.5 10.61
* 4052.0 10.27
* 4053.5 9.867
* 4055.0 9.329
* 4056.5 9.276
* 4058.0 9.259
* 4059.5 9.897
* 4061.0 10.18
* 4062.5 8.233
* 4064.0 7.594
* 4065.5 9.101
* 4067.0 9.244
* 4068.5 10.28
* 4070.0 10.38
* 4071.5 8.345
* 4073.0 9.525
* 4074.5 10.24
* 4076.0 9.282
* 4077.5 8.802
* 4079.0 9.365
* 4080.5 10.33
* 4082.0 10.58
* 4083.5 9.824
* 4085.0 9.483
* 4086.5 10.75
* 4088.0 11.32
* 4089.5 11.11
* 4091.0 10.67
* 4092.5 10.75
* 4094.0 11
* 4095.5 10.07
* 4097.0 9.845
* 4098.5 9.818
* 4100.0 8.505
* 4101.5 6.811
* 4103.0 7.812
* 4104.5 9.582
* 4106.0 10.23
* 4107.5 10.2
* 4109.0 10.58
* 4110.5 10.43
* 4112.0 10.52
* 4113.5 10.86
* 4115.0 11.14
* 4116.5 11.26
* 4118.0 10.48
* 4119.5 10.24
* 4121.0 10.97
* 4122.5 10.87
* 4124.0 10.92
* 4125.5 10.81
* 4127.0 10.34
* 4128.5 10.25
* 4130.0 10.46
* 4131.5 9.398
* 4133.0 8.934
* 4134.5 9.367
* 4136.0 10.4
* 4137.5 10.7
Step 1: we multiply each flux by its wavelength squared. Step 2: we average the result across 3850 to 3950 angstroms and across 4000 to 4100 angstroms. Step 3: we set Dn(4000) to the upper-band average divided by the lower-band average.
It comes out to 1.67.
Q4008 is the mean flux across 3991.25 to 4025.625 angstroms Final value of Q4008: 9.72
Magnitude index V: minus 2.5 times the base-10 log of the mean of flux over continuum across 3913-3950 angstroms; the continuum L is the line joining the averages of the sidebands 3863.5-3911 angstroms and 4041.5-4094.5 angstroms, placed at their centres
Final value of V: 0.35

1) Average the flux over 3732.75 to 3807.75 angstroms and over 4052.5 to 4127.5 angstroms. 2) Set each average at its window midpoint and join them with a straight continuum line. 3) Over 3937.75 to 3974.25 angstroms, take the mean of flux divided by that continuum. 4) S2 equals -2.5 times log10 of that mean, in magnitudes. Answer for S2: 0.45 mag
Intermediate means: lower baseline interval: 6.82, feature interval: 5.7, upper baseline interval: 9.93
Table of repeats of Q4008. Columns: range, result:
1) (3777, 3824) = 7.3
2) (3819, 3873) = 5.6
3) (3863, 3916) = 7.03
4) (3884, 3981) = 6.13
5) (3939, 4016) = 7.6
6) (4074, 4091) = 10.1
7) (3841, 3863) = 6.42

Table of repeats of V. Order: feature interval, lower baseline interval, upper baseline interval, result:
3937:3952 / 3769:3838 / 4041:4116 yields 0.31 mag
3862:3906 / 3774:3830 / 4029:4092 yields 0.16 mag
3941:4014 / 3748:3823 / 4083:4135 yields 0.18 mag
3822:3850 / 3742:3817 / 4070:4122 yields 0.45 mag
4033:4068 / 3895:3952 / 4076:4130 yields -0.05 mag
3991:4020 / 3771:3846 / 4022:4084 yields -0.07 mag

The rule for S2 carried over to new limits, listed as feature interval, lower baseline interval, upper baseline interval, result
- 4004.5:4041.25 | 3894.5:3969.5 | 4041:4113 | -0.175 mag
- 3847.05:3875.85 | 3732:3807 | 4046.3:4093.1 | 0.175 mag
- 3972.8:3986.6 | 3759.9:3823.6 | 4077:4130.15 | 0.136 mag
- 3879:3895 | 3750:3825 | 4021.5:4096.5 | 0.244 mag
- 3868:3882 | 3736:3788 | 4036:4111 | 0.213 mag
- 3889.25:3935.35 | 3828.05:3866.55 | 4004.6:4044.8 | 0.108 mag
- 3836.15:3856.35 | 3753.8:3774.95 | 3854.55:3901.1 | 0.092 mag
